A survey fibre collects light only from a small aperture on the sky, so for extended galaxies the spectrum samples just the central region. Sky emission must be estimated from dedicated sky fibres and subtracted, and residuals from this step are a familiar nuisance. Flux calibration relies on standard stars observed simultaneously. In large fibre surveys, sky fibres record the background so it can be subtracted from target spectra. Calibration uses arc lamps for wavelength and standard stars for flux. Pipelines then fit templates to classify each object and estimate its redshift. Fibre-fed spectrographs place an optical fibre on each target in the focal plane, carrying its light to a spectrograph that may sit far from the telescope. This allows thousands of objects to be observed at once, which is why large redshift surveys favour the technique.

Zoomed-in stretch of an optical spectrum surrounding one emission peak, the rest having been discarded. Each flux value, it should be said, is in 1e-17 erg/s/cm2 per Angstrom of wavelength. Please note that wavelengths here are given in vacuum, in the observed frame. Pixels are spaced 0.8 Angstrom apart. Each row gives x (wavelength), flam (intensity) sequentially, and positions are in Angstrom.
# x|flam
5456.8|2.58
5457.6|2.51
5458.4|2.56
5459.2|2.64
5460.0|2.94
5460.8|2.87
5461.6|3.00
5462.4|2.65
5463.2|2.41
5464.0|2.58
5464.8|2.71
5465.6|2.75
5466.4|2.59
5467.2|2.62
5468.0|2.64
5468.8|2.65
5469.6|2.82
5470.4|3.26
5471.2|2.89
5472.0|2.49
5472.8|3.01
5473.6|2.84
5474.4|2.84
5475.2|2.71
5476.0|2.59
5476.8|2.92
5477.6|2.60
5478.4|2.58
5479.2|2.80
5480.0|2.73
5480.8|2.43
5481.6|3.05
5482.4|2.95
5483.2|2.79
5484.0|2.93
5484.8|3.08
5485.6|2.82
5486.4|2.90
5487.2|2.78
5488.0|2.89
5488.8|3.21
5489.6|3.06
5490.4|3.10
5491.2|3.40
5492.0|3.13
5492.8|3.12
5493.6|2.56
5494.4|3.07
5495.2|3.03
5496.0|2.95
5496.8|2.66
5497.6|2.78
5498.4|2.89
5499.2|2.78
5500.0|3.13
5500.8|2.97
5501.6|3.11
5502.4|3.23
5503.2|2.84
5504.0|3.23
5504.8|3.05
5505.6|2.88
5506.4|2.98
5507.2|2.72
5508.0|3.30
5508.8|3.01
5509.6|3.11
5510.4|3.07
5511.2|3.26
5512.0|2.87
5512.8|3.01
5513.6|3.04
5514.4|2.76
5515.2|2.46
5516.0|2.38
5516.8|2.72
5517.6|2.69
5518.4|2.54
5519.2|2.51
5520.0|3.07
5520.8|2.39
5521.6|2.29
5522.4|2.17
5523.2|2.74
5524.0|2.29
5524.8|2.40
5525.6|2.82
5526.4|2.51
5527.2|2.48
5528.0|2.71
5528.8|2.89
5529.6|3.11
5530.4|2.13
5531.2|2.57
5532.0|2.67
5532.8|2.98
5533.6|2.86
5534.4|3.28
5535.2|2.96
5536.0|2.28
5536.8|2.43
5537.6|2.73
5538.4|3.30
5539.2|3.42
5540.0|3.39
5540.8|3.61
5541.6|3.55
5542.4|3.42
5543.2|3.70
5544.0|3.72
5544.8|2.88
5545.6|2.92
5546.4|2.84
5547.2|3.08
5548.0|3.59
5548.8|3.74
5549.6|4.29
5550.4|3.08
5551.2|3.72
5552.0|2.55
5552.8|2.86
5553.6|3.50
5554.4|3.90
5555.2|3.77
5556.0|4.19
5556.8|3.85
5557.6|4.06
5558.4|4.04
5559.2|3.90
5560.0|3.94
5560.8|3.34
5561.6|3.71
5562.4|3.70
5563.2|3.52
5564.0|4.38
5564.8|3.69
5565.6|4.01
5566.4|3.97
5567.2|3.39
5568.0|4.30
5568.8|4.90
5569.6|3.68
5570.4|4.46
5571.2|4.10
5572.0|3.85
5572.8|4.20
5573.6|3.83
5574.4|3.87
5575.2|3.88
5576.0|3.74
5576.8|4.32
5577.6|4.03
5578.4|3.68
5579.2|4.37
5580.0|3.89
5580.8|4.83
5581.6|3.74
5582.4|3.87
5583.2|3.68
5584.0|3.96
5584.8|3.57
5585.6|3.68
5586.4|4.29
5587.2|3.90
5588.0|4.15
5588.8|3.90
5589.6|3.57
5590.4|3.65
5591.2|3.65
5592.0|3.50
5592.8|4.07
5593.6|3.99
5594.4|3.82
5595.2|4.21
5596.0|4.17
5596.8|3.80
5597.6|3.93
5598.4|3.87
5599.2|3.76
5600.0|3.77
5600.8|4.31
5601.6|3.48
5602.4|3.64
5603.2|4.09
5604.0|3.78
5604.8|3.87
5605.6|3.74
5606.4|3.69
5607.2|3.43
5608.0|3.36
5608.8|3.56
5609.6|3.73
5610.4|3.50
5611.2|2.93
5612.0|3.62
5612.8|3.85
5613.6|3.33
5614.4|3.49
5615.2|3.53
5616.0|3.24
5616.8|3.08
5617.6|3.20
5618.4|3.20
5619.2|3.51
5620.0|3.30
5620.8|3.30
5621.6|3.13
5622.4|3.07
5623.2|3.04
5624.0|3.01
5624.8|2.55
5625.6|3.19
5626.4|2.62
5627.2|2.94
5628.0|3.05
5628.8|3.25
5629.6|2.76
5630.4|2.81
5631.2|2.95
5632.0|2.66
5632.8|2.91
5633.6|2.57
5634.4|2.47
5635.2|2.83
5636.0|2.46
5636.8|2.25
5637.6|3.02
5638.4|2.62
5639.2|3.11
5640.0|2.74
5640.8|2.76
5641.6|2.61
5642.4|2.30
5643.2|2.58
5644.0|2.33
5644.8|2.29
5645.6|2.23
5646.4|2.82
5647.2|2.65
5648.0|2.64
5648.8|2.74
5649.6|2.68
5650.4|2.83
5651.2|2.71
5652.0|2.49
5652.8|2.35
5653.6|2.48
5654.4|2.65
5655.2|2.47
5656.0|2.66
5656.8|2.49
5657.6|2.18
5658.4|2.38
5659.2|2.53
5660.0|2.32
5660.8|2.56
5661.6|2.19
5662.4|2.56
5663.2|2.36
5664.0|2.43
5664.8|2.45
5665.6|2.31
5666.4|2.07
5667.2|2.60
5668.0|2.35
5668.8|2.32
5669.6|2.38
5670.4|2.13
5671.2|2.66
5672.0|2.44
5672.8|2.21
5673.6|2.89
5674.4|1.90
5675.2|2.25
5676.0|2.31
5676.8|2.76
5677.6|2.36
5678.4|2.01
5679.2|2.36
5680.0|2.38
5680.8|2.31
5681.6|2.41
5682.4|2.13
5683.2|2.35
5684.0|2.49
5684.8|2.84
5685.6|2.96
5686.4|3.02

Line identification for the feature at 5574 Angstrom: C IV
